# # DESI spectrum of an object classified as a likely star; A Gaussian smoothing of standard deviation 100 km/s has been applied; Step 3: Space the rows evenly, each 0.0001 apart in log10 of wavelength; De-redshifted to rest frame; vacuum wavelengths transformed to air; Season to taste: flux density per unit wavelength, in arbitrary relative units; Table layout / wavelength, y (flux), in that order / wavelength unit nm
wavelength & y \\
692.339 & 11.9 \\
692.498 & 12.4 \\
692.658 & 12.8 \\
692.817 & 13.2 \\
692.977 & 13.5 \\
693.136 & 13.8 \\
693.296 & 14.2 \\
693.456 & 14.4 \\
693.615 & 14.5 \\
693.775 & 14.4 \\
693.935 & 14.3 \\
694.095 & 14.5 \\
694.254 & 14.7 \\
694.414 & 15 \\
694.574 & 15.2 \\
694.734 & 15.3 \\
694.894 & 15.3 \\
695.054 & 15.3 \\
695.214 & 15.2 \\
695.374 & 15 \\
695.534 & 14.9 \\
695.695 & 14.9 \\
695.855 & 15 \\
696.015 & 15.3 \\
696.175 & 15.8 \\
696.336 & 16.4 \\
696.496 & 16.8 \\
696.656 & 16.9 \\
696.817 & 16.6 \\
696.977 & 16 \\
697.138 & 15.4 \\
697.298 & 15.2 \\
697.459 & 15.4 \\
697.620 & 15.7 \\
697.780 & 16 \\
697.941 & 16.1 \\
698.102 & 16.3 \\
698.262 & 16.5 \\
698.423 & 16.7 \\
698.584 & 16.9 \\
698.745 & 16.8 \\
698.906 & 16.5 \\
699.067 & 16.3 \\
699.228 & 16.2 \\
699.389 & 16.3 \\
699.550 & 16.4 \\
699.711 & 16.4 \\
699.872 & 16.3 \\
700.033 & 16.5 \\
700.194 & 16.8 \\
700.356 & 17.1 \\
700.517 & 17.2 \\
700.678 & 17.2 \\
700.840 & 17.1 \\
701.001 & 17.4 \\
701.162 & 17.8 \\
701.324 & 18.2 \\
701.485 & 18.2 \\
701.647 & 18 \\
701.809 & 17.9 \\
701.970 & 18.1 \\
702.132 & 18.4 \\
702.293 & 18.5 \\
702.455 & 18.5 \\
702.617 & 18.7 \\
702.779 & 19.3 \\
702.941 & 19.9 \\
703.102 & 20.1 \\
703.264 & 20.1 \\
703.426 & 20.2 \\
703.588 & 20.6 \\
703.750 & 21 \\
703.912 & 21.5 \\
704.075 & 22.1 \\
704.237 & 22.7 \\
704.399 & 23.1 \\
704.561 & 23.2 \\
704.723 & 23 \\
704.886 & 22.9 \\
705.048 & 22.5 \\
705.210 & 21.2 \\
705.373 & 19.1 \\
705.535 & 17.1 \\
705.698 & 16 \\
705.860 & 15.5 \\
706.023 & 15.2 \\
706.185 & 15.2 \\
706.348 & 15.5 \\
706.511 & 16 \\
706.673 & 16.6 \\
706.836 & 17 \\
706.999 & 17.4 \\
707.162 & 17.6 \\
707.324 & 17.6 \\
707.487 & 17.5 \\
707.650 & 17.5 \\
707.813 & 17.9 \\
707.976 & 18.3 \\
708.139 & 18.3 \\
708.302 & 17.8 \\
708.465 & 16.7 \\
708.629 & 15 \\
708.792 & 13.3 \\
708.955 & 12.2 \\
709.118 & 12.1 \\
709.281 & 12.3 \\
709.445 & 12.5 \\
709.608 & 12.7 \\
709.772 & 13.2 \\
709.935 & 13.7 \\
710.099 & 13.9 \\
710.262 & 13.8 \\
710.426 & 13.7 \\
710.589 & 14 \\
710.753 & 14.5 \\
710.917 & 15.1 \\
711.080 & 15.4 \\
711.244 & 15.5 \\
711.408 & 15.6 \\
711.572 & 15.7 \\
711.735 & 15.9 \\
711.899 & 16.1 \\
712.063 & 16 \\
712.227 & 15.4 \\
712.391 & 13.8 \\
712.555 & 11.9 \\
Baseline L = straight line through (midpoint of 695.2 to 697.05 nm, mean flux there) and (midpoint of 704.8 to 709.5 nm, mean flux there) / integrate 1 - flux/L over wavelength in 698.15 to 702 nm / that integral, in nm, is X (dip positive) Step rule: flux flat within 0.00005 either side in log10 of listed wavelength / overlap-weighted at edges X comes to -0.22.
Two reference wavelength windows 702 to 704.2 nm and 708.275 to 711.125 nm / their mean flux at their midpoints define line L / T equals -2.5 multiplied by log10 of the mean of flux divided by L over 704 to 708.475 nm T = -0.093 mag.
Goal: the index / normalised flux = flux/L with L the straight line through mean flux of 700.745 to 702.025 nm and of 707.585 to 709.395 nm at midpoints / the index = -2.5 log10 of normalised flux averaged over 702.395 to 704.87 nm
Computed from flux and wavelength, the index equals -0.23 mag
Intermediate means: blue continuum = 17.8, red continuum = 15.5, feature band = 21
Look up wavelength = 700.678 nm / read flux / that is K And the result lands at 17.2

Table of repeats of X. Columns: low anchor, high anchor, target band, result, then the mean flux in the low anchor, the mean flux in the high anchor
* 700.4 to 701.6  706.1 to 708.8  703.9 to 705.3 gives -0.43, 17.6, 16.9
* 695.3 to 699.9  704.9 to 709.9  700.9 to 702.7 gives -0.22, 16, 16.3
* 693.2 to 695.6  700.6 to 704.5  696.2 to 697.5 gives 0.01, 14.8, 19.4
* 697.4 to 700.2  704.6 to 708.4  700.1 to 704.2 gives -0.42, 16.3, 18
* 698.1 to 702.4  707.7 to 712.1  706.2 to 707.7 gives -0.13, 17.1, 14.9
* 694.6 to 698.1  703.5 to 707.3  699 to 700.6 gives 0.04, 15.6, 19.2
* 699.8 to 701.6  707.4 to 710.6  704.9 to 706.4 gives -0.18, 17.3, 14.8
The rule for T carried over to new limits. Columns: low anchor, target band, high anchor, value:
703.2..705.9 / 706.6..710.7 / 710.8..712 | 0.161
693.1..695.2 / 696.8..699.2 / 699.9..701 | -0.003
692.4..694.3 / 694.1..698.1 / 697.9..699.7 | -0.027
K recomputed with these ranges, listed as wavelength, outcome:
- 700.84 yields 17.1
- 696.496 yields 16.8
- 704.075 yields 22.1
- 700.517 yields 17.2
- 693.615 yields 14.5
